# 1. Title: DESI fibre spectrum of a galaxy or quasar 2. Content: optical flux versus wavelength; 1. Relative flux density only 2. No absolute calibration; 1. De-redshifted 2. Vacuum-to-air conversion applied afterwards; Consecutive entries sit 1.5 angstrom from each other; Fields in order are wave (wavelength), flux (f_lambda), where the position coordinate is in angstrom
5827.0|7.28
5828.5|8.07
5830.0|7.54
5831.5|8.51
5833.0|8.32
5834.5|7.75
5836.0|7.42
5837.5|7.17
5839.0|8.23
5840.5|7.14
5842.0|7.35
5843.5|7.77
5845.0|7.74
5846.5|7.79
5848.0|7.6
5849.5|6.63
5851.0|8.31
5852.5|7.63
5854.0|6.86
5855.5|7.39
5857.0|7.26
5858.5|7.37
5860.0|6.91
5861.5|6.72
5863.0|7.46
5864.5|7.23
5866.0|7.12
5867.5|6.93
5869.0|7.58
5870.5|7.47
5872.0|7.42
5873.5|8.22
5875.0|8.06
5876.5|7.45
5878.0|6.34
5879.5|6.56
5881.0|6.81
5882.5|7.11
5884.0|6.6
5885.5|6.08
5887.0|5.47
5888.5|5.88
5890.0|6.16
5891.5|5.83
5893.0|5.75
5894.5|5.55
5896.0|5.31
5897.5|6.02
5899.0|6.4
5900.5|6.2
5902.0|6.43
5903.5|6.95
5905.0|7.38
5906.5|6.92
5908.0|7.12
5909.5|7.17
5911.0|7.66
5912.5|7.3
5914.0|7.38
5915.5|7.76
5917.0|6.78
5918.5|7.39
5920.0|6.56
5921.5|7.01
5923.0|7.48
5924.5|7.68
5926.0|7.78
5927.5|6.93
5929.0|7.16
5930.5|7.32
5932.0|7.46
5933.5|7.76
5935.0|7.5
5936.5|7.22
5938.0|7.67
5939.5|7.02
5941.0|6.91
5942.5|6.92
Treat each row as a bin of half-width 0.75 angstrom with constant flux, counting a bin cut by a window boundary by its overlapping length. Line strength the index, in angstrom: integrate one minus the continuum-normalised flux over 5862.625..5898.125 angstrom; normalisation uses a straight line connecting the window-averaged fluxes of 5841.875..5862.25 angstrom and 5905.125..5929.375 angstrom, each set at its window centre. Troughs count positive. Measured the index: 3.2 angstrom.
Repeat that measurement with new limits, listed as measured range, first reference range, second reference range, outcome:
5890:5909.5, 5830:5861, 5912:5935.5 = 2.76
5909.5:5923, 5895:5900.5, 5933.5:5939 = -1.15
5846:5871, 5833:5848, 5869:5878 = 1.02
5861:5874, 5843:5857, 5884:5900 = -1.00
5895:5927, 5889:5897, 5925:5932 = -2.10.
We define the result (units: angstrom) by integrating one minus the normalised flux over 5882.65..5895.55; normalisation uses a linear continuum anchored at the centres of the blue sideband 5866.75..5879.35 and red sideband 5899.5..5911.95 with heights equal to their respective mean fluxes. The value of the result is 2.2 angstrom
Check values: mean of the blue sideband 7.39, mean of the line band 5.96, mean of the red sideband 6.97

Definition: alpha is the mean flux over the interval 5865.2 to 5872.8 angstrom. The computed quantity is 7.31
